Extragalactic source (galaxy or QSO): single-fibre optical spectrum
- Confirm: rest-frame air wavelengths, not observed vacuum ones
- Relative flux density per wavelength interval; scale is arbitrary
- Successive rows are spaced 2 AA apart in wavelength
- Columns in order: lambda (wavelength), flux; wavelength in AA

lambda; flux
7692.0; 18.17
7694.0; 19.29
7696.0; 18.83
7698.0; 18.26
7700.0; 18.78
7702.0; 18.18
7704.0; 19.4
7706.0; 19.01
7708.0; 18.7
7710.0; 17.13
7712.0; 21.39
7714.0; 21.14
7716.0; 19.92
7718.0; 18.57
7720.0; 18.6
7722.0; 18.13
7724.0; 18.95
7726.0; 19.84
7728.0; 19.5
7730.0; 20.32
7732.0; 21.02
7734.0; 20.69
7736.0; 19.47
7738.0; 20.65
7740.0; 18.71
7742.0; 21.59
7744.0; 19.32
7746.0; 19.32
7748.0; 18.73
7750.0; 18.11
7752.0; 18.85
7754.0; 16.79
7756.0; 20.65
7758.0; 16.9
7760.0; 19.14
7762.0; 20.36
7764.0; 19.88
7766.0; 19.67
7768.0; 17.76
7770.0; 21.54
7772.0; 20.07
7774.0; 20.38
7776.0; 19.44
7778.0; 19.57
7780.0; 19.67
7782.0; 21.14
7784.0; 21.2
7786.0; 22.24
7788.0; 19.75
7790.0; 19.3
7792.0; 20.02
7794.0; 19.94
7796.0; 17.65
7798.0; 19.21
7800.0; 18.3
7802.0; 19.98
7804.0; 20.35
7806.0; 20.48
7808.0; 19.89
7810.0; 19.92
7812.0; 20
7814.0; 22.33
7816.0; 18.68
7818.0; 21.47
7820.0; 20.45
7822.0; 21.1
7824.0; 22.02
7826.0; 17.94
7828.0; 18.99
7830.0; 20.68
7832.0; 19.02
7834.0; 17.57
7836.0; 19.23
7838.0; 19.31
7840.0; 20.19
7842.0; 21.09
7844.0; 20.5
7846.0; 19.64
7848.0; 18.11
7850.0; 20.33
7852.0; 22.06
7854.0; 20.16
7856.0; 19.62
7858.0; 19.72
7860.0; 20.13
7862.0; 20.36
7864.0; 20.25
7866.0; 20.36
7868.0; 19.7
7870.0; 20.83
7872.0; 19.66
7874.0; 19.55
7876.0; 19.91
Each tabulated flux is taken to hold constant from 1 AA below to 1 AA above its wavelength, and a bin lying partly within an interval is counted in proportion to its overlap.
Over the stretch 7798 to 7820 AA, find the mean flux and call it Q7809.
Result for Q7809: 20.1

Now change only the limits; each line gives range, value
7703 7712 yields 18.9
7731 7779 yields 19.5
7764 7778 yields 19.8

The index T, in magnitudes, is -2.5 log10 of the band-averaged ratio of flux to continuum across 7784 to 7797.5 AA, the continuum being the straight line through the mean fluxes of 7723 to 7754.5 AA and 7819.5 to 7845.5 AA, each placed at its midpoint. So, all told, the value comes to -0.01 mag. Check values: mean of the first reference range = 19.5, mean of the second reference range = 19.8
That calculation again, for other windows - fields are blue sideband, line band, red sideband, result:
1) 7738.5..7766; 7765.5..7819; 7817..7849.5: -0.03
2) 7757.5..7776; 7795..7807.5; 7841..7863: 0.03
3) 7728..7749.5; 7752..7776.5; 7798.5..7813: 0.03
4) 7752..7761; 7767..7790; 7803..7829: -0.06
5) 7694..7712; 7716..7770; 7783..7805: -0.01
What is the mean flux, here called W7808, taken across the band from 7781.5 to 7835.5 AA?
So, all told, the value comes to 20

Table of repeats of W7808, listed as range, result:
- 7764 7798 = 19.9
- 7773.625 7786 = 20.4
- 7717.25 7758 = 19.3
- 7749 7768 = 18.9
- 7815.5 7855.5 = 19.9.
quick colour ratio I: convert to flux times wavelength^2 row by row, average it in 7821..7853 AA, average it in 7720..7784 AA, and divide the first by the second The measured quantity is 1.04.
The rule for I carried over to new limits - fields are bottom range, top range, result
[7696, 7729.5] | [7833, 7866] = 1.08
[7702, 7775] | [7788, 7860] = 1.05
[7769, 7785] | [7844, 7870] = 1.01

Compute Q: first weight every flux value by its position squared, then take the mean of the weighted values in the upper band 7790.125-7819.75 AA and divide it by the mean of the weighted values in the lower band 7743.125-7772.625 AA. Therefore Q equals 1.05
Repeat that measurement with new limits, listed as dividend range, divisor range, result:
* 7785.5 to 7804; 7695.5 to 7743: 1.03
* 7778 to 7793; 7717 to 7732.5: 1.07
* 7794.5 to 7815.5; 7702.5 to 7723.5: 1.06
